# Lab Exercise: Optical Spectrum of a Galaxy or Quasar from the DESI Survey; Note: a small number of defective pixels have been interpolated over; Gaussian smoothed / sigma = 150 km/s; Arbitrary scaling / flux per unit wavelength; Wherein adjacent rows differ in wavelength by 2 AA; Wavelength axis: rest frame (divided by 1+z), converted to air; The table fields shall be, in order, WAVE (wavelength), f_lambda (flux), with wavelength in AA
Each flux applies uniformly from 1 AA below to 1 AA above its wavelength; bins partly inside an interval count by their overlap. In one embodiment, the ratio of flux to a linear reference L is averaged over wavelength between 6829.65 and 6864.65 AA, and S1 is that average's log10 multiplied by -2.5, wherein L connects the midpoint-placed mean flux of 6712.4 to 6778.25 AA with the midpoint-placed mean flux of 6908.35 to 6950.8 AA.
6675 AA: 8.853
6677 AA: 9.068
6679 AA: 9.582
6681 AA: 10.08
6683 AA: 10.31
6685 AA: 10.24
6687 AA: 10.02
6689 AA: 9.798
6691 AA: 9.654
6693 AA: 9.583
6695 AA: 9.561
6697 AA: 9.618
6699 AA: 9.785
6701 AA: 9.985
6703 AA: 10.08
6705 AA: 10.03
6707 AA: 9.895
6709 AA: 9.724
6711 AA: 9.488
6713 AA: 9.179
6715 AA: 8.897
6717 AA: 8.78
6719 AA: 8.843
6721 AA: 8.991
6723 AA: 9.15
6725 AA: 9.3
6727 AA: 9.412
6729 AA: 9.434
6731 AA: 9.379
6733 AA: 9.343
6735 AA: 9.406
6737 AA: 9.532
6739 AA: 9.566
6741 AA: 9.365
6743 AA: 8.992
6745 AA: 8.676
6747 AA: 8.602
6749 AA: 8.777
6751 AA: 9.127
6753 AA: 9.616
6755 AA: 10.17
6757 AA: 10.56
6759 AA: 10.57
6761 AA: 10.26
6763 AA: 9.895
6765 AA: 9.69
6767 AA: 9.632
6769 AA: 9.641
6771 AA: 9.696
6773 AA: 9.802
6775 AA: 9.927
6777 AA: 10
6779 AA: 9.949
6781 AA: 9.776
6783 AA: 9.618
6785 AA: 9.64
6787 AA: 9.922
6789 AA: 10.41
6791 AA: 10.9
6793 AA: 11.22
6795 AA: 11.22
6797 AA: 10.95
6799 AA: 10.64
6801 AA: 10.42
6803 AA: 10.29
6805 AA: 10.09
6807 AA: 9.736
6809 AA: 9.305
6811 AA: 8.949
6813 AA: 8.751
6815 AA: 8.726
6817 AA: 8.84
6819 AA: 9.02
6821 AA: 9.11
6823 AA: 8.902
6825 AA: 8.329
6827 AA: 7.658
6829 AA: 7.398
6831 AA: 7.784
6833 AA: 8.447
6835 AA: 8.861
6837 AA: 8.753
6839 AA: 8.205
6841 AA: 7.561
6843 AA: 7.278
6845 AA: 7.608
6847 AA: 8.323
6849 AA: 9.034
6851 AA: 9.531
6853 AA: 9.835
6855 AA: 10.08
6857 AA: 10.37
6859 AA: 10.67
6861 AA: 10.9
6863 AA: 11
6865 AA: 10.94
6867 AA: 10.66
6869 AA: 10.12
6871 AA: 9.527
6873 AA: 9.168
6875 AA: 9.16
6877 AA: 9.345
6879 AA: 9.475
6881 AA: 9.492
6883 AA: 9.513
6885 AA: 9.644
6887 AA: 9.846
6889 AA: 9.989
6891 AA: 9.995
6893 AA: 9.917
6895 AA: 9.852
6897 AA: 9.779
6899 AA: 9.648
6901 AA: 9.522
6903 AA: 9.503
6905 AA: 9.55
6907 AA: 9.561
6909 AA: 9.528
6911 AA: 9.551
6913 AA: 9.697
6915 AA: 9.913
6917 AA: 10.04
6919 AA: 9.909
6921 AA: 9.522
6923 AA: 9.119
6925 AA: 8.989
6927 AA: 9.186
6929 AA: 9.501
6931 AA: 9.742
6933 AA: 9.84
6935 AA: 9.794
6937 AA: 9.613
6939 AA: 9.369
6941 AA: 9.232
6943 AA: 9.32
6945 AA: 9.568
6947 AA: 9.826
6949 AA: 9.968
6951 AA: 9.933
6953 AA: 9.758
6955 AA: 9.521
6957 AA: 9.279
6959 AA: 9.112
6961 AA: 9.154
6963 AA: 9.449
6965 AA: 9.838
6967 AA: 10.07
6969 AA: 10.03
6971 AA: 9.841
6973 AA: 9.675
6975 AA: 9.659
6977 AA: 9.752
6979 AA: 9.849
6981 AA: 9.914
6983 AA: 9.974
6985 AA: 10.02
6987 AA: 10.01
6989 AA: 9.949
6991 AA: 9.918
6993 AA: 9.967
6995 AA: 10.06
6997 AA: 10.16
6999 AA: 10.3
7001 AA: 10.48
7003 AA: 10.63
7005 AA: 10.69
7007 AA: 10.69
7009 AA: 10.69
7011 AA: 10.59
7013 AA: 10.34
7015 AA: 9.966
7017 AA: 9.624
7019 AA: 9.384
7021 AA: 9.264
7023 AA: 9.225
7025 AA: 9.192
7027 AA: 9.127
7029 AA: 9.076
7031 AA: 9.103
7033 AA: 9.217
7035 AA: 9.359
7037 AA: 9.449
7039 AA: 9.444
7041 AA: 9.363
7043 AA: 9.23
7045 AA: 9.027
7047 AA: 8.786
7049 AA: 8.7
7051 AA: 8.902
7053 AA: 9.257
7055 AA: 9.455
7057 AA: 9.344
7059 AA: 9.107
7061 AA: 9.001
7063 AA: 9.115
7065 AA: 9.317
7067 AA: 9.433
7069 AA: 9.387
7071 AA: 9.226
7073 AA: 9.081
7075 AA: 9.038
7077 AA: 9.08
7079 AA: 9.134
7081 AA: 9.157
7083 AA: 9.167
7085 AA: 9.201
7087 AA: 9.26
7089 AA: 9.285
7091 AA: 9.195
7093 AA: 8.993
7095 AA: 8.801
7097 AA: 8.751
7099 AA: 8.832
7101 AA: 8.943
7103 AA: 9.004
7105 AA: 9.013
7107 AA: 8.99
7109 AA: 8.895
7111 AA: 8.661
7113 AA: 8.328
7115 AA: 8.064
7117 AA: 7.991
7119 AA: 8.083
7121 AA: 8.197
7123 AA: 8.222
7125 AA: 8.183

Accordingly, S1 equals 0.05 mag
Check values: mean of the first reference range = 9.46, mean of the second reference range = 9.59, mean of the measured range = 9.09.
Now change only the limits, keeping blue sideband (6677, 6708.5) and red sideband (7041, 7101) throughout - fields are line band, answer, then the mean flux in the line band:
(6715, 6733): 0.07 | 9.16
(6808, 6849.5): 0.14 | 8.41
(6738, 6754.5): 0.07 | 9.12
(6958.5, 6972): -0.04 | 9.66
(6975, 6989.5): -0.07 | 9.9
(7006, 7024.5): -0.08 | 9.95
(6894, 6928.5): -0.02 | 9.58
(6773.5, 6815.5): -0.04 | 10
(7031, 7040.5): -0.02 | 9.34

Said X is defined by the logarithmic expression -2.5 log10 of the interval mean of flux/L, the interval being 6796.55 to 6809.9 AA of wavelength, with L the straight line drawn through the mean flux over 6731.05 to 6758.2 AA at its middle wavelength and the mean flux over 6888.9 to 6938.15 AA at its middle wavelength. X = -0.079 mag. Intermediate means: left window 9.37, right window 9.64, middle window 10.2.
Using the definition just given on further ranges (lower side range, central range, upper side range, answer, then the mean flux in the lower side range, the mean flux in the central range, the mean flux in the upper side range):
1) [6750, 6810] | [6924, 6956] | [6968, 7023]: 0.053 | 10.1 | 9.57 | 10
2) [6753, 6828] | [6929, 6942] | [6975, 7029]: 0.036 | 9.79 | 9.59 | 9.97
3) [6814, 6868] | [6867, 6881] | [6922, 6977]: -0.041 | 9.03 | 9.55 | 9.57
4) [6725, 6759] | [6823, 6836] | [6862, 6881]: 0.195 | 9.41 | 8.14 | 9.91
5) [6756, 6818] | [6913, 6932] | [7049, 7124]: -0.006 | 9.97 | 9.55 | 8.94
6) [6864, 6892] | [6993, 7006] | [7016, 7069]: -0.109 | 9.78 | 10.4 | 9.21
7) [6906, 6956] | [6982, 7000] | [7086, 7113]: -0.075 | 9.6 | 10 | 8.95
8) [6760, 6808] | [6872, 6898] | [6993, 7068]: 0.031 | 10.1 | 9.63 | 9.58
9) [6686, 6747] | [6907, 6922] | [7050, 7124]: -0.064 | 9.43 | 9.73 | 8.94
